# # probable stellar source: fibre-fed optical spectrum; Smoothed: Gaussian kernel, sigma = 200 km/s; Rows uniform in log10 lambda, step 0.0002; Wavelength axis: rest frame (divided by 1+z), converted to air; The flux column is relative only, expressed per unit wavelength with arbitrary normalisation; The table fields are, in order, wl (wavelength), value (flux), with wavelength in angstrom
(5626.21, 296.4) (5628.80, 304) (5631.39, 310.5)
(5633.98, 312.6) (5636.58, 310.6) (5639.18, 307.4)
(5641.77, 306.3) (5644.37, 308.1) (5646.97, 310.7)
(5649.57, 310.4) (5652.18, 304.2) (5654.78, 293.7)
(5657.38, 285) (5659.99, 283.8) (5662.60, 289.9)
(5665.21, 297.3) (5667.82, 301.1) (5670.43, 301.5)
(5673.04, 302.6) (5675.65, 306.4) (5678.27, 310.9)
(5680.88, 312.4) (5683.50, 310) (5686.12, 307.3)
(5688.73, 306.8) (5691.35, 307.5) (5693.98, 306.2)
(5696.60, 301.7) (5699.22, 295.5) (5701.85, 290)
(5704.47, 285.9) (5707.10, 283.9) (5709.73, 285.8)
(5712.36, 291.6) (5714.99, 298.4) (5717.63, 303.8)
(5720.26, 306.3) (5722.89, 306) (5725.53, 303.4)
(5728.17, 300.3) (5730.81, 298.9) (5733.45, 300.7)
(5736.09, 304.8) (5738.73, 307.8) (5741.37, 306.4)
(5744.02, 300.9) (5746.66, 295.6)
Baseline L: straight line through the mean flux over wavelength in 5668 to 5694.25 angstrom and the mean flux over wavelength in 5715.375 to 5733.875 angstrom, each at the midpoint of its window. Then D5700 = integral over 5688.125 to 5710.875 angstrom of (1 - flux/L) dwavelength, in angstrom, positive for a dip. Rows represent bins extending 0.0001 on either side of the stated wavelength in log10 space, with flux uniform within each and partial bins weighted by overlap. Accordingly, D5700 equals 0.7 angstrom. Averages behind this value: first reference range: 307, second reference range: 303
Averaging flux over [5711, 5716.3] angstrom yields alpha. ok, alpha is 295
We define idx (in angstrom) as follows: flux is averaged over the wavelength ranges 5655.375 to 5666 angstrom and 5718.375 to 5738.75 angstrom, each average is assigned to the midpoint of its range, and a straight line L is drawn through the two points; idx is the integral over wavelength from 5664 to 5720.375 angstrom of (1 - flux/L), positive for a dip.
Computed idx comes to -1.0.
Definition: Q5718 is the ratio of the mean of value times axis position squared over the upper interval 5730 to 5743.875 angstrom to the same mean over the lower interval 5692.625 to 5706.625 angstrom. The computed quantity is 1.04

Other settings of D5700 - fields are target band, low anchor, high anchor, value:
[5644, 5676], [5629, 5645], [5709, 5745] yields 0.8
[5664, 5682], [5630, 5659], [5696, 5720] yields -0.3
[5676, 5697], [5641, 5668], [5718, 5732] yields -0.5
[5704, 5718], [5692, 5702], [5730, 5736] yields 0.4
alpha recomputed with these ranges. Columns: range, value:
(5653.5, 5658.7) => 289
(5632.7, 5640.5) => 310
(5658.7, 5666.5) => 290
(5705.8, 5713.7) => 287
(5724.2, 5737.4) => 301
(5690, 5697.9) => 305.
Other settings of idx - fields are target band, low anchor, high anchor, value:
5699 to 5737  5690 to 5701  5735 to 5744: 0.9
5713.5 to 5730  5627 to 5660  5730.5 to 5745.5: 0.1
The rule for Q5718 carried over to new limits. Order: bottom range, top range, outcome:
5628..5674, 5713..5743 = 1.03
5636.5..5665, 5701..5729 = 1.01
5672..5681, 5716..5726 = 1.01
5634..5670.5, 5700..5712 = 0.97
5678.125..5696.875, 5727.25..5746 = 1.00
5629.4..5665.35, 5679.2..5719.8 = 1.01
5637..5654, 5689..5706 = 0.99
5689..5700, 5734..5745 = 1.02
